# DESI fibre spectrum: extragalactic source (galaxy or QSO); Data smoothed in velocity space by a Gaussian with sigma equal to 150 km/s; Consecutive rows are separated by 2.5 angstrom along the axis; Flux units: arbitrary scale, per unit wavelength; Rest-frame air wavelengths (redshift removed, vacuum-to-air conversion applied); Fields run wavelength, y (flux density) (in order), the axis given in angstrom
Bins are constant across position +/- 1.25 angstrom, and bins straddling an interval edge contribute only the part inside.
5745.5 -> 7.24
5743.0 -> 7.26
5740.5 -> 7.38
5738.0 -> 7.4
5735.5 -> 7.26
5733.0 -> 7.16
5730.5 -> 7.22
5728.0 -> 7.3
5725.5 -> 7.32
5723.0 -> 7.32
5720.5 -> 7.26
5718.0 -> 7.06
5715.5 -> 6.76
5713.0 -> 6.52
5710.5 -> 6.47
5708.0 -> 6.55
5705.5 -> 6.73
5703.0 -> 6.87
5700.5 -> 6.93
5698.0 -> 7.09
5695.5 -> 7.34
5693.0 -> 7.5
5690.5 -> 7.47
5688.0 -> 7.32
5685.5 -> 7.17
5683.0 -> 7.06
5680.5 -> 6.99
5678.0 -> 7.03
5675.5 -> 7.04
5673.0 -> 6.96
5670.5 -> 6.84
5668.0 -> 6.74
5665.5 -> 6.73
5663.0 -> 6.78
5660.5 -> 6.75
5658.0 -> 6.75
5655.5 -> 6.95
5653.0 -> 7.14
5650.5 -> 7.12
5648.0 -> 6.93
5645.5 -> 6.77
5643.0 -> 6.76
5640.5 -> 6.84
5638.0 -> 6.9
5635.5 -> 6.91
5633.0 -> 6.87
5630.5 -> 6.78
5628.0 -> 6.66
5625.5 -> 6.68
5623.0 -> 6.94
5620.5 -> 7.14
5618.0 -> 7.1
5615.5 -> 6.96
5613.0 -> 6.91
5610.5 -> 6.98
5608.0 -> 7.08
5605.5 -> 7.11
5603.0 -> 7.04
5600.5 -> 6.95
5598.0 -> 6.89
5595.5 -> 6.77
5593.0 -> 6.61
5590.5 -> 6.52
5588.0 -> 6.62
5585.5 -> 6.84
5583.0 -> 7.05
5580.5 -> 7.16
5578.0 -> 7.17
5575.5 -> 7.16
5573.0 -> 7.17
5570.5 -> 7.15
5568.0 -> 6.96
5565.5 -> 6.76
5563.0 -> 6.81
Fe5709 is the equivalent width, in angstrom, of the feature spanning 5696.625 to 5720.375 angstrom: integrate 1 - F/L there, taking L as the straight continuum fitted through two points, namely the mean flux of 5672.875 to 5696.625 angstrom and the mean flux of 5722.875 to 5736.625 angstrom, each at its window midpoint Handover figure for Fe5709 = 1.41 angstrom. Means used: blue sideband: 7.2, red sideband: 7.26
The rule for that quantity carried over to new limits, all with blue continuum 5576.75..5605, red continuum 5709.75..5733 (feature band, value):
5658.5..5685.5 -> 0.3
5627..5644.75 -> 0.3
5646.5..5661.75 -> 0.1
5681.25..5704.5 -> -0.6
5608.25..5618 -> -0.1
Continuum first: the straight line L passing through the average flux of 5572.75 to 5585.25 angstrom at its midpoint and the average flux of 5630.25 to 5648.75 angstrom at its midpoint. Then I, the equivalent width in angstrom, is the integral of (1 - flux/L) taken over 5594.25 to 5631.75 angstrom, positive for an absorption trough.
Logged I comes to 0.2 angstrom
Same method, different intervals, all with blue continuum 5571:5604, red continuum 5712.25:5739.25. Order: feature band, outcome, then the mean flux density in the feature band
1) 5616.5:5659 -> 0.7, 6.9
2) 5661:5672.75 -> 0.4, 6.79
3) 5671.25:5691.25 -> -0.1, 7.11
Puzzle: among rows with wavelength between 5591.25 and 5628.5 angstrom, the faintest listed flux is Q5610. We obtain 6.61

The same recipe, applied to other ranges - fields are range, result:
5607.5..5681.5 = 6.66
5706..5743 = 6.47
